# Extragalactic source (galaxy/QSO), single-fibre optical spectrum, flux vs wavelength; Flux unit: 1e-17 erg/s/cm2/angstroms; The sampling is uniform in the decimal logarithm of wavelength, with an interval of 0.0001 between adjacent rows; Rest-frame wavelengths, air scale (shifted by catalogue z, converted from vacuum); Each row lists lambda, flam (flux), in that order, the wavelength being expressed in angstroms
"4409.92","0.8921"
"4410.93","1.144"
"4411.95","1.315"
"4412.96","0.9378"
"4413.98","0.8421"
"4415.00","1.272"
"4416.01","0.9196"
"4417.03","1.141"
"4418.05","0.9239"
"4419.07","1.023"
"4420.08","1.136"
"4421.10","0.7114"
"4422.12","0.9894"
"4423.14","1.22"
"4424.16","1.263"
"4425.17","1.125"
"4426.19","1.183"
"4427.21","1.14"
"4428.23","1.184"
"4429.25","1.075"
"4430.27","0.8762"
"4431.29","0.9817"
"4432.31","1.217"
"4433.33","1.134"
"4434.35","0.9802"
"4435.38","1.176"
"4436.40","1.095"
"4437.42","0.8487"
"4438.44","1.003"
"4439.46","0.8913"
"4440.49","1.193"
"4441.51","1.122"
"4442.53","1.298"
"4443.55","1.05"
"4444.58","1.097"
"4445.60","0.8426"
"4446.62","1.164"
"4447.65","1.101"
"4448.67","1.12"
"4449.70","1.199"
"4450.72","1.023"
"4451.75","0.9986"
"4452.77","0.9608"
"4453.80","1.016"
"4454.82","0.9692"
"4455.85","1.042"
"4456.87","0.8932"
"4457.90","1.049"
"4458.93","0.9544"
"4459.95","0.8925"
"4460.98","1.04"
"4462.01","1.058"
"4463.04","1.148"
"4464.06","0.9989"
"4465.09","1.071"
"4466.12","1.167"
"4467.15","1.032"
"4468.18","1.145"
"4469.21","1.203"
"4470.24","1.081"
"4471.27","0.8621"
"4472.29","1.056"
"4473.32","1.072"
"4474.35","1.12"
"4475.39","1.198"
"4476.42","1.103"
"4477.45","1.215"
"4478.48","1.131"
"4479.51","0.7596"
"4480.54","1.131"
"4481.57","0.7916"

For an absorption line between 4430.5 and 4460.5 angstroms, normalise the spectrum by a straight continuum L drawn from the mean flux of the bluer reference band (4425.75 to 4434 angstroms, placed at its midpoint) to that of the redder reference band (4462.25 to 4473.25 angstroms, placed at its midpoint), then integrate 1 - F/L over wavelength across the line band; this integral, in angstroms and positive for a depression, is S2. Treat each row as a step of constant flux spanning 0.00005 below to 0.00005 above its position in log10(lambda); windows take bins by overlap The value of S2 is 1.2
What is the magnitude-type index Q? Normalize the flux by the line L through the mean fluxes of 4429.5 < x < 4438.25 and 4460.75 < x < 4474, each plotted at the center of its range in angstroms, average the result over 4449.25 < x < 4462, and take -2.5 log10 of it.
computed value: 0.06 mag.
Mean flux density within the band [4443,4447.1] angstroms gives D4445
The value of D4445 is 1.04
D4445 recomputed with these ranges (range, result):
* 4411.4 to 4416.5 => 1.06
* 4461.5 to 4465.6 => 1.07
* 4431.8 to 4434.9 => 1.11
